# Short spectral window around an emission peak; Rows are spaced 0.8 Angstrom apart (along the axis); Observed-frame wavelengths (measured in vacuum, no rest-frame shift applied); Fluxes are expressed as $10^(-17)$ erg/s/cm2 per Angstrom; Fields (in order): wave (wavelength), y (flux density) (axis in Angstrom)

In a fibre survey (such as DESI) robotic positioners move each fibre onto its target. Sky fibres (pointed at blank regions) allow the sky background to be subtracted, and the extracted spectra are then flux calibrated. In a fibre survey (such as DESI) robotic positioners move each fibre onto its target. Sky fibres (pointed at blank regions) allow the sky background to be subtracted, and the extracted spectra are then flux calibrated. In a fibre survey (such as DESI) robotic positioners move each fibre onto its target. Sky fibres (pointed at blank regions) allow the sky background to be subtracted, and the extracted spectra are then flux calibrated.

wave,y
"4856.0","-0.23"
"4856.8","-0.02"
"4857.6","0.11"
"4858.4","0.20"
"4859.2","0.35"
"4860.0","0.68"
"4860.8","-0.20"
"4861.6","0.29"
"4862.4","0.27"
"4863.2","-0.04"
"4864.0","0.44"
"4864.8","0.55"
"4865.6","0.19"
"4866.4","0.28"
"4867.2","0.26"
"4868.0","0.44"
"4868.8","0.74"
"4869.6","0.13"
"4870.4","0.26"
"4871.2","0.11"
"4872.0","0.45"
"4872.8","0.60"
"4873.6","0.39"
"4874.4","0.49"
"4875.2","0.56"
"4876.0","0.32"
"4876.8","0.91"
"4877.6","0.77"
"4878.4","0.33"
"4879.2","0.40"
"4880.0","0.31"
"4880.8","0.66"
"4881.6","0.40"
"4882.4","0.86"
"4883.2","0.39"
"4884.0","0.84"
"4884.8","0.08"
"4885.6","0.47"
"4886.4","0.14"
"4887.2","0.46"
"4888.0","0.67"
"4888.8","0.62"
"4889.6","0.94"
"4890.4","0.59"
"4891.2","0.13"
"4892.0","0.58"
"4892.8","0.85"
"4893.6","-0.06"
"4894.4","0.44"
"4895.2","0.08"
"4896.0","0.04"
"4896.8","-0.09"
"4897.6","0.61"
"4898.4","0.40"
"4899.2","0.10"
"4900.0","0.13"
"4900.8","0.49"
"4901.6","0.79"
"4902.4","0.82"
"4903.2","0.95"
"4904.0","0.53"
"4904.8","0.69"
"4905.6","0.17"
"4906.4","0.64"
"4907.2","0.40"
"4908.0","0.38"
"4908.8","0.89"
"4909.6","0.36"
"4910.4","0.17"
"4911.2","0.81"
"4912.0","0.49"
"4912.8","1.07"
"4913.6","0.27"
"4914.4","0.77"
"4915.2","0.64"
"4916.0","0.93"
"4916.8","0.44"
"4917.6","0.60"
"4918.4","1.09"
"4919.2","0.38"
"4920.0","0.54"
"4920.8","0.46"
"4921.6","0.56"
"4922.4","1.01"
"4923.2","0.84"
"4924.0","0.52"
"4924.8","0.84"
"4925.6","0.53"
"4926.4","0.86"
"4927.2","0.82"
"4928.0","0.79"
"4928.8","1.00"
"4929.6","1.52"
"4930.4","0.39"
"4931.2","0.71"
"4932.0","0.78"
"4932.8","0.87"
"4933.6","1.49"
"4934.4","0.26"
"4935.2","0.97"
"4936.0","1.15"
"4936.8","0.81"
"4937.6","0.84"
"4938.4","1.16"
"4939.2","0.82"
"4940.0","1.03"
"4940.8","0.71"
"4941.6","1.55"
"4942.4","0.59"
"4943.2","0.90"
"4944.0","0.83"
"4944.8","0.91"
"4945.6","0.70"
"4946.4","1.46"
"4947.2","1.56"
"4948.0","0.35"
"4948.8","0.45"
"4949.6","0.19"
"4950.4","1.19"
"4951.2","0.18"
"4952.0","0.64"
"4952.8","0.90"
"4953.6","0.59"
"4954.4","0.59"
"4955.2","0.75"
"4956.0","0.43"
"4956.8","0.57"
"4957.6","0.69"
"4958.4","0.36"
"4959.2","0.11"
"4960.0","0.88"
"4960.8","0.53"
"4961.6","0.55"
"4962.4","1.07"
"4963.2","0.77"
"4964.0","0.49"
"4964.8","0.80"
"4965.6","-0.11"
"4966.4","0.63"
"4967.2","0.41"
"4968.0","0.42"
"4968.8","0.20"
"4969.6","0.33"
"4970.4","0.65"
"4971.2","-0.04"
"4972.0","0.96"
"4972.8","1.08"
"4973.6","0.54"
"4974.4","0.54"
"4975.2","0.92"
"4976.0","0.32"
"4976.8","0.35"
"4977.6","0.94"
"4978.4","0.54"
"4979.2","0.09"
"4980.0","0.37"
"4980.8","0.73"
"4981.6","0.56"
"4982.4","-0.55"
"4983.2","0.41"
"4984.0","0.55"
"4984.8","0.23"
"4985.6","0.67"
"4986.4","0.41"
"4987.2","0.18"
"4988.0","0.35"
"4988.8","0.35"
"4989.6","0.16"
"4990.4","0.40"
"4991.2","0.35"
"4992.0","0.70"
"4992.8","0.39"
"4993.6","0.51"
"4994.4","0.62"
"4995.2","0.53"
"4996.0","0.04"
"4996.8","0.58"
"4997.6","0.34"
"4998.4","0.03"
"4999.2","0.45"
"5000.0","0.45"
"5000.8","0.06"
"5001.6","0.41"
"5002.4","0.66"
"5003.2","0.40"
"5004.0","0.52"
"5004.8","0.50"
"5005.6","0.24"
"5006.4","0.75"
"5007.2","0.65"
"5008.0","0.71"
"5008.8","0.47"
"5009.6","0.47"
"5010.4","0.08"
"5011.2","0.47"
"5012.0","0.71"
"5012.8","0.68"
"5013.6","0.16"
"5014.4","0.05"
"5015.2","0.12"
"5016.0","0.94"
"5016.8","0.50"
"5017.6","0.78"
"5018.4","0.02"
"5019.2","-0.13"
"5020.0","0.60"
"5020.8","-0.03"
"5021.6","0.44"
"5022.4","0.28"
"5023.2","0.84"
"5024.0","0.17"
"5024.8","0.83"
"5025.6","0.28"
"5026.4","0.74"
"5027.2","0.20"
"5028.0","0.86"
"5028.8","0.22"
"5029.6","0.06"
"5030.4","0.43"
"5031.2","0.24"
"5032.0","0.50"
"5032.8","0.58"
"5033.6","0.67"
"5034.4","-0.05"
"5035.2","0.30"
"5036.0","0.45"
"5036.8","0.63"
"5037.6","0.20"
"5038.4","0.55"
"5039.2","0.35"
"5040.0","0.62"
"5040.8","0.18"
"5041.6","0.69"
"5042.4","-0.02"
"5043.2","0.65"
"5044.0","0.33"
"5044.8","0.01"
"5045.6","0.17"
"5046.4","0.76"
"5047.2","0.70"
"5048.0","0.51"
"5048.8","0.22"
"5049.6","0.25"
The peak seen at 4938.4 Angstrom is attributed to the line C IV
